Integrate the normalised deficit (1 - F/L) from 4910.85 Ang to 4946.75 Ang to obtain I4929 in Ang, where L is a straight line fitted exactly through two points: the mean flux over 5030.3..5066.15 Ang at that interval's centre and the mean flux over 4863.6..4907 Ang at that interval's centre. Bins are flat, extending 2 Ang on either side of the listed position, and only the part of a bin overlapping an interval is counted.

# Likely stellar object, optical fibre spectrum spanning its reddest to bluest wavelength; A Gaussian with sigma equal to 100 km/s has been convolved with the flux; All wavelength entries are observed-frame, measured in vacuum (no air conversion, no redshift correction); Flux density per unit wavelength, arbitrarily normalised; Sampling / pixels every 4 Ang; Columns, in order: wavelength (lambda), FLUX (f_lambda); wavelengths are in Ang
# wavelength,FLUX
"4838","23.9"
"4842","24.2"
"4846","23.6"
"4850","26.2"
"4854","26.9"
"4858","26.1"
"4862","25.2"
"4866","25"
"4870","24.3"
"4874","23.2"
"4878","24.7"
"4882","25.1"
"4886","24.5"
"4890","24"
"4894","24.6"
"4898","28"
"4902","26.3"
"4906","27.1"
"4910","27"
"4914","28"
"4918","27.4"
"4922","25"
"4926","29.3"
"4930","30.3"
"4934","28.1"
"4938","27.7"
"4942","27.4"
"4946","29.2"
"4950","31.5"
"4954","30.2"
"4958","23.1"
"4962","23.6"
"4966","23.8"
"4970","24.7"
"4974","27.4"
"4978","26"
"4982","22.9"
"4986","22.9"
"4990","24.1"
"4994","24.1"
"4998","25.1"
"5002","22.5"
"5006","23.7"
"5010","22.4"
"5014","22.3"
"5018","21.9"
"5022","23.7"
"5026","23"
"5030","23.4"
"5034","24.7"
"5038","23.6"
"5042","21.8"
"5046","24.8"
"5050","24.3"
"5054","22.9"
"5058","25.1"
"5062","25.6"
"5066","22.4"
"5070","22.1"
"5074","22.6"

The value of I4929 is -4.57 Ang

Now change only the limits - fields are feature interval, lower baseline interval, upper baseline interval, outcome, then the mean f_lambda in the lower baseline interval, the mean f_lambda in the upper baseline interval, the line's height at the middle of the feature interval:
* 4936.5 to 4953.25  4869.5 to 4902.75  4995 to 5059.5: -3.3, 24.9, 23.4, 24.3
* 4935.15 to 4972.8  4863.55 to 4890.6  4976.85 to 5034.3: -4.7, 24.4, 23.4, 23.8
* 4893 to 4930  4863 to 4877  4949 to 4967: -2.9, 24.3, 26.3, 25.2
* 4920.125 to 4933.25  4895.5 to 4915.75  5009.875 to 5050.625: -0.8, 27.2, 23.3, 26.5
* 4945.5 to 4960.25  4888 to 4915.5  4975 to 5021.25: -2.0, 26.4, 23.5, 24.9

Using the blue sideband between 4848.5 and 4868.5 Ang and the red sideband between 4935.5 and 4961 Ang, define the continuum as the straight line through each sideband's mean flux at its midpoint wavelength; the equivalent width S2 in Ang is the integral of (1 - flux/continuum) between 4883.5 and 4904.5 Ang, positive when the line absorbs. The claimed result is 0.9 Ang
